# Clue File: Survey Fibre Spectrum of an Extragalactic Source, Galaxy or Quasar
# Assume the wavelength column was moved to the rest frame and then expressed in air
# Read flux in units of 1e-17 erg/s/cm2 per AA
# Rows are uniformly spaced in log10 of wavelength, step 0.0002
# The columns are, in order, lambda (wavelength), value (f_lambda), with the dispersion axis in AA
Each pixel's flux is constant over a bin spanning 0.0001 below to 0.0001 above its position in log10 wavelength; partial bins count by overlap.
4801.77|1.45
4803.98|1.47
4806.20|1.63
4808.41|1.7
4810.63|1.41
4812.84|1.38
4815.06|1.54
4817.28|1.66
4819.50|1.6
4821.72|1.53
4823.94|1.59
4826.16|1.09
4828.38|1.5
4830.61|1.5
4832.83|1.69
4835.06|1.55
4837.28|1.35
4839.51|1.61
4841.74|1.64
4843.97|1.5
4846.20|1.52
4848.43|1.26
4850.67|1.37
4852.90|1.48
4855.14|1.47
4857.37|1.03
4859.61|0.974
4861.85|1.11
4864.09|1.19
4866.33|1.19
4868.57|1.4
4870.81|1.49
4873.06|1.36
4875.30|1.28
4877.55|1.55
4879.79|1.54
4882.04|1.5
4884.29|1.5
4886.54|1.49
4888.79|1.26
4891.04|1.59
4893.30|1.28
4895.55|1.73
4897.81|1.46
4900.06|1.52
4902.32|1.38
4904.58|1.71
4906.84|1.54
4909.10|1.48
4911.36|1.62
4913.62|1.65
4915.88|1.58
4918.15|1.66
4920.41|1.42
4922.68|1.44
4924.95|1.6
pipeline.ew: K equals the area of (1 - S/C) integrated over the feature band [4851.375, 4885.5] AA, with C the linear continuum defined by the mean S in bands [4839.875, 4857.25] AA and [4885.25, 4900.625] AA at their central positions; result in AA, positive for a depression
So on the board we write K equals 2.8 AA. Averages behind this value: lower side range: 1.44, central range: 1.34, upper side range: 1.47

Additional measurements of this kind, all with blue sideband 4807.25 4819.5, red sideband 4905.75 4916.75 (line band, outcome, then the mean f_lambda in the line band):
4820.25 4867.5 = 4.99 AA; 1.39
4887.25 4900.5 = 0.83 AA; 1.47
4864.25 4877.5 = 1.80 AA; 1.35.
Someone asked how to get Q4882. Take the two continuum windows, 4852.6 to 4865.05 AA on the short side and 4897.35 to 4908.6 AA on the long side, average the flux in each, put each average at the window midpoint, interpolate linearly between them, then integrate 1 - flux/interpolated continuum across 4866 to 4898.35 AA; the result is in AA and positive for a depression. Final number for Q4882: -1.9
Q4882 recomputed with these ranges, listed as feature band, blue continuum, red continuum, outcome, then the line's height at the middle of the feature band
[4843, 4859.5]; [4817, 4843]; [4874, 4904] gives 1.69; 1.5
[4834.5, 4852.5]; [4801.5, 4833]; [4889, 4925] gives 0.54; 1.52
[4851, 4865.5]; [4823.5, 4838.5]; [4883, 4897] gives 2.48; 1.47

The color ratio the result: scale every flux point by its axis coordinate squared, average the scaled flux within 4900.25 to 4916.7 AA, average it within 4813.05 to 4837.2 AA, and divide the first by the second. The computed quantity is 1.1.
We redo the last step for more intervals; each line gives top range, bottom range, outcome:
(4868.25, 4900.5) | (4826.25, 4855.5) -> 1.01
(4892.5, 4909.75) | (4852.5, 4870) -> 1.26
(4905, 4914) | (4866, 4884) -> 1.12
